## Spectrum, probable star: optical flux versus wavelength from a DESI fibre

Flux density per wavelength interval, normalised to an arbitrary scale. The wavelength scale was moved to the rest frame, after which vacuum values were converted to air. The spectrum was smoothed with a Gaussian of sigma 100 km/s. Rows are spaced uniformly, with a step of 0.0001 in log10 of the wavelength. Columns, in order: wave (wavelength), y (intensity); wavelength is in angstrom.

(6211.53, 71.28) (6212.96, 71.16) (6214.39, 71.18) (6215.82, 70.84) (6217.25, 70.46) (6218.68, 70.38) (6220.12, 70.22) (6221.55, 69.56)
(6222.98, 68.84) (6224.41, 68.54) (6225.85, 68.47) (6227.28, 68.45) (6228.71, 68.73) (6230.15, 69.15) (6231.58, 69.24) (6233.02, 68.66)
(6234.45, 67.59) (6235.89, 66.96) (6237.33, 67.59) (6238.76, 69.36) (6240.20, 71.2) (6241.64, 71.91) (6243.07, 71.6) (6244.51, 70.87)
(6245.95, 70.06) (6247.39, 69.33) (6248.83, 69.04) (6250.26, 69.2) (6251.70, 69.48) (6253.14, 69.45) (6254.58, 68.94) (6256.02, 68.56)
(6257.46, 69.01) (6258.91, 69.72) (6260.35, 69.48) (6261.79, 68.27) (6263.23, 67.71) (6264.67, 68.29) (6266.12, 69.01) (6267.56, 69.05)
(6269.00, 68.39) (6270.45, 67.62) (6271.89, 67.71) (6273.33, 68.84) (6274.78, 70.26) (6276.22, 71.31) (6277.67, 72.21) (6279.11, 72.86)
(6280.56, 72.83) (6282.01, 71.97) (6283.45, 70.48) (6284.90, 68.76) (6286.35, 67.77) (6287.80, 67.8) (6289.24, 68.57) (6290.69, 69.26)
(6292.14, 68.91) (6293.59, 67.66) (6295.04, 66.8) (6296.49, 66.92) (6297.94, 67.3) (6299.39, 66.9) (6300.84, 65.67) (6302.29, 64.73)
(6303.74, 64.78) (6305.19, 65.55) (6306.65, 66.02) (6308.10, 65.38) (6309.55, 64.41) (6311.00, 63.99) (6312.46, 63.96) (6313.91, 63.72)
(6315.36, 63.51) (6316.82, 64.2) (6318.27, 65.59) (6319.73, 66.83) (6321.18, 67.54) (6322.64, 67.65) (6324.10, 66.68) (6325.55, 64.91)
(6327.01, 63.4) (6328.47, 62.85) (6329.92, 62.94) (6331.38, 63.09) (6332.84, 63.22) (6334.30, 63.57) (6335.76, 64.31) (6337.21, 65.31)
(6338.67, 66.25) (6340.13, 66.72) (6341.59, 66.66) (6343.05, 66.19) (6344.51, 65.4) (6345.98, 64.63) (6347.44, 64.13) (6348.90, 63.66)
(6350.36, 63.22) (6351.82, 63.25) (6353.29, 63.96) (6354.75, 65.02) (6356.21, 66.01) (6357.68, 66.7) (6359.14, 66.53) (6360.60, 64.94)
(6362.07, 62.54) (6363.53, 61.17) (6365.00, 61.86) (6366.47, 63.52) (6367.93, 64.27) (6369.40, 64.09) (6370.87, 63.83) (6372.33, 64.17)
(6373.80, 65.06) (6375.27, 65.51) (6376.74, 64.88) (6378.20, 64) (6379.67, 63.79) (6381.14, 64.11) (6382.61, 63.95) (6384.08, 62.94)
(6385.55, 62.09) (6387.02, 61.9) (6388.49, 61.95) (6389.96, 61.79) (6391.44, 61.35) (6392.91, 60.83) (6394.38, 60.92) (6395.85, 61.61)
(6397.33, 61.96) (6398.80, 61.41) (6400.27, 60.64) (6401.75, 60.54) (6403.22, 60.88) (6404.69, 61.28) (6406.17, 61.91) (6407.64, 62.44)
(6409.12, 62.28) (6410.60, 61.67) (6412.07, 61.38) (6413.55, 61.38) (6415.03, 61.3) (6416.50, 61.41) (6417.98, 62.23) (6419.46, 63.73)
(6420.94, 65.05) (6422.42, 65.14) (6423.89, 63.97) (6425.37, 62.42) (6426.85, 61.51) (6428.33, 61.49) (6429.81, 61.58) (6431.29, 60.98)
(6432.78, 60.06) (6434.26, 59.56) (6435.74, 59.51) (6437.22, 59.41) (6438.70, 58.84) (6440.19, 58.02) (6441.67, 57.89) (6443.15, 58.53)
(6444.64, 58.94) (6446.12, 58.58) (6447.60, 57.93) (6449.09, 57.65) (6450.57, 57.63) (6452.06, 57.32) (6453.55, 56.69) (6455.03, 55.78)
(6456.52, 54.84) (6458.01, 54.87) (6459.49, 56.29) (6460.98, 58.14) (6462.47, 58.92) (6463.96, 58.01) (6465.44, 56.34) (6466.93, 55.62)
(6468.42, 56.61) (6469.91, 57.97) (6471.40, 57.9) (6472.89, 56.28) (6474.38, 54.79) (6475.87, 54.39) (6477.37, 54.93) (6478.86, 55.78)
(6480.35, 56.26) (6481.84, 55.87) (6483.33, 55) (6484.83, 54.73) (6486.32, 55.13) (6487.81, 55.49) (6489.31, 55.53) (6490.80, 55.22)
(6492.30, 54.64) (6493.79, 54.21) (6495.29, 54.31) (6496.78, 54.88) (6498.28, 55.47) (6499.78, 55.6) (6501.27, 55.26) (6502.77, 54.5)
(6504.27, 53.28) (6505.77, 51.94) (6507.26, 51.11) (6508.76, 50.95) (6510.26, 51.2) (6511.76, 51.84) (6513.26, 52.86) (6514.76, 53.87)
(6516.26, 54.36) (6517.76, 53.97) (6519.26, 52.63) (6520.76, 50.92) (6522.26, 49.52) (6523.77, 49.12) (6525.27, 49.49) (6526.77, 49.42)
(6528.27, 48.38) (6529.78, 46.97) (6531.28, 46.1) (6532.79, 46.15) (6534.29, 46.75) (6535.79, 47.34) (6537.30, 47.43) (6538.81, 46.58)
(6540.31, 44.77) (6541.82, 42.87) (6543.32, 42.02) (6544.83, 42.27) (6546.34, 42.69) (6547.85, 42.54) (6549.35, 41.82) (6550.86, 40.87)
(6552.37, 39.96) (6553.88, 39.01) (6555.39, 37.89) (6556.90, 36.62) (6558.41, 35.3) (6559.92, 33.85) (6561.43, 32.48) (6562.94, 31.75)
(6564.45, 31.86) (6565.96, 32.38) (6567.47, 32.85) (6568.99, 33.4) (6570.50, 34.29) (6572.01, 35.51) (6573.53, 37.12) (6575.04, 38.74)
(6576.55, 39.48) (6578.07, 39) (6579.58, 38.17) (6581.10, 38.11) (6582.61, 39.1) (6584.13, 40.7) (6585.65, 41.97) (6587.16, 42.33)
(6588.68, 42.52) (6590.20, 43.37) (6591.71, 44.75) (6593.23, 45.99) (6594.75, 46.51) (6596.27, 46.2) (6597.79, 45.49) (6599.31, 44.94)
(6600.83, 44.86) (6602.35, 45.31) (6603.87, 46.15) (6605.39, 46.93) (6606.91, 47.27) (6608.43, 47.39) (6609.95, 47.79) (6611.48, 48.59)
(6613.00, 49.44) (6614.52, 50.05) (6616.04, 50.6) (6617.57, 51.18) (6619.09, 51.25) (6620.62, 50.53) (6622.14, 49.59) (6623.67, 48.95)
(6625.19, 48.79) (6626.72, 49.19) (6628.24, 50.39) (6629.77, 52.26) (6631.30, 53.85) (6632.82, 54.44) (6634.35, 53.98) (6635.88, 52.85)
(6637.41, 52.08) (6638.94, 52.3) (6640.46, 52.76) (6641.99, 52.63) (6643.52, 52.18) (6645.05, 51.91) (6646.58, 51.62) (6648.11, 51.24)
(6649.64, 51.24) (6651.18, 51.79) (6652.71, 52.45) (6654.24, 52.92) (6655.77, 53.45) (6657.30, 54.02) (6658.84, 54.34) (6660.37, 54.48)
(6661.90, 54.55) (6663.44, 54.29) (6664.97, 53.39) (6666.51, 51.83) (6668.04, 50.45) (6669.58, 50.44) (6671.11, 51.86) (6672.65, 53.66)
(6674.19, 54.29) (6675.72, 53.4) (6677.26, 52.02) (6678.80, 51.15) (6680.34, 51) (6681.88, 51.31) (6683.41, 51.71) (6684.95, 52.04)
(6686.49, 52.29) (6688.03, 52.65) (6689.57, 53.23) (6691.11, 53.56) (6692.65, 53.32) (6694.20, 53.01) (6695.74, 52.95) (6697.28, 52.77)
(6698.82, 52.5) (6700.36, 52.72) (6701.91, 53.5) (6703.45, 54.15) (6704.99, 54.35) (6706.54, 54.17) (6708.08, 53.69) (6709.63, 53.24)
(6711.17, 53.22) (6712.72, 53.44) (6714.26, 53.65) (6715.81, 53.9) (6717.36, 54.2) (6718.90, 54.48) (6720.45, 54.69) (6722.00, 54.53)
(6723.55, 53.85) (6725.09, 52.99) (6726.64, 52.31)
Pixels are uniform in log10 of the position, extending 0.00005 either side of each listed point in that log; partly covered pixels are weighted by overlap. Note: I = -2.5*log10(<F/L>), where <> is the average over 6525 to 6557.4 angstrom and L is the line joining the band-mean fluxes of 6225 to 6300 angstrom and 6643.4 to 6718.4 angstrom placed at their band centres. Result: 0.31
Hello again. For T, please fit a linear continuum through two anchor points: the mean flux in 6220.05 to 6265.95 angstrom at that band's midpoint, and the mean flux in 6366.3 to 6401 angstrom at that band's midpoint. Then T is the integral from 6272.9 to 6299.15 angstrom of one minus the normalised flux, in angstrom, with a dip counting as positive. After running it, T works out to -0.8 angstrom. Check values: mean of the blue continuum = 69.2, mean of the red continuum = 62.9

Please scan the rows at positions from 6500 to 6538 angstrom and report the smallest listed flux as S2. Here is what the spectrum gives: 46.1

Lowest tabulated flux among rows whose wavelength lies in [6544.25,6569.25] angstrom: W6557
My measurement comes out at 31.75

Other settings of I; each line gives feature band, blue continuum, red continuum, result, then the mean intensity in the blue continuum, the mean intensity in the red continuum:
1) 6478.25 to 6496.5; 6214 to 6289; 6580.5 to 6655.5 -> 0.017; 69.5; 48.6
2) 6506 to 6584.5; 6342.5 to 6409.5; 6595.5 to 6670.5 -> 0.269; 63.2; 50.7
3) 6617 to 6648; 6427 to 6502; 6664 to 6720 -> 0.048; 56.9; 52.9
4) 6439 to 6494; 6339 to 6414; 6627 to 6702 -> 0.065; 63.3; 52.6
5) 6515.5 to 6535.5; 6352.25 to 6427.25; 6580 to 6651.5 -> 0.098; 62.9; 48.3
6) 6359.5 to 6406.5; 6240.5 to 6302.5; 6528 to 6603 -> -0.077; 69.1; 40.9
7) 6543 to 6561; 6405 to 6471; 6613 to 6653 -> 0.360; 59.6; 51.5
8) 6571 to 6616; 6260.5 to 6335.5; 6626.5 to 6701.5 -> 0.257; 67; 52.6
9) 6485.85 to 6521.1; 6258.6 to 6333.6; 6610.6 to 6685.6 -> 0.086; 67.2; 51.9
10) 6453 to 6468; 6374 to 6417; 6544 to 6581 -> -0.083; 62.2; 37.1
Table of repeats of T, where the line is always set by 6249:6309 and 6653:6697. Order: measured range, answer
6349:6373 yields 0.4 angstrom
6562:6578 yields 6.2 angstrom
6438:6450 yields 0.7 angstrom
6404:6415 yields 0.3 angstrom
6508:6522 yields 1.6 angstrom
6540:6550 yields 2.6 angstrom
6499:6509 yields 1.0 angstrom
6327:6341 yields 0.4 angstrom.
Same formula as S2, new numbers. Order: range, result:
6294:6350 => 62.85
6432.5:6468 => 54.84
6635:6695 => 50.44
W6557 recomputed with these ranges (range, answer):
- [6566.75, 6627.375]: 32.85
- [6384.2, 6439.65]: 58.84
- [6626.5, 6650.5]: 49.19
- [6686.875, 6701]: 52.5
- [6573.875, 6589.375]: 38.11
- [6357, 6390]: 61.17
